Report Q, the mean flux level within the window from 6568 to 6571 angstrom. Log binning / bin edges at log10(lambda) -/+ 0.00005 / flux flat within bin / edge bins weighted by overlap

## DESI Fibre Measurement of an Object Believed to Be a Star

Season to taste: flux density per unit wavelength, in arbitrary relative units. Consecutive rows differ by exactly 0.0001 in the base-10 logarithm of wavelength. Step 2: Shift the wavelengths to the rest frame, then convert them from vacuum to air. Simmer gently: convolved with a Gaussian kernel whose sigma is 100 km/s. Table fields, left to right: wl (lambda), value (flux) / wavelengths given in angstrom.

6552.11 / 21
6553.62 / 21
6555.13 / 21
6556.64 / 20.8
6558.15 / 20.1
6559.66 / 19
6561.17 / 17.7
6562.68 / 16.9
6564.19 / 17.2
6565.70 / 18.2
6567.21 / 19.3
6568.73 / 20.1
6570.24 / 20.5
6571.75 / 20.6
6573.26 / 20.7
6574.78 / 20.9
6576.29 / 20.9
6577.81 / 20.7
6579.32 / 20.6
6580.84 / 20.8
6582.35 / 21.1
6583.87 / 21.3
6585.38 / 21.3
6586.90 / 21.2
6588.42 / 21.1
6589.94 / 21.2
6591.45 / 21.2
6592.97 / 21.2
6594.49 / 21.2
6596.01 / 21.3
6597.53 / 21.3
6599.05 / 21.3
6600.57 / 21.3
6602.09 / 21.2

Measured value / 20.3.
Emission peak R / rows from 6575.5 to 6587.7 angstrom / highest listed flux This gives 21.3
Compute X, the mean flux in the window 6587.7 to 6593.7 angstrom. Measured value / 21.2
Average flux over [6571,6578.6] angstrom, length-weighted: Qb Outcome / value 20.8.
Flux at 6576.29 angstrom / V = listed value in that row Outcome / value 20.9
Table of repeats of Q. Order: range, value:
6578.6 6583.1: 20.8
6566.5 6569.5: 19.7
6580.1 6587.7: 21.1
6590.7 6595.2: 21.2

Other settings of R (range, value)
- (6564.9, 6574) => 20.7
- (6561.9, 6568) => 19.3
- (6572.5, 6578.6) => 20.9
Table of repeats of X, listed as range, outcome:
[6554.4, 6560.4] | 20.2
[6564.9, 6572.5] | 19.7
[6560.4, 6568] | 17.9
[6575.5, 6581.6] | 20.8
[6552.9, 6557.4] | 20.9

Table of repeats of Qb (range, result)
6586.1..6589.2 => 21.1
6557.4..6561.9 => 18.9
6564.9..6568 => 18.7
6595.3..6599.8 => 21.3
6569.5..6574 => 20.6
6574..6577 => 20.9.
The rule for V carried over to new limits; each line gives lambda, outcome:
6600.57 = 21.3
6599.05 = 21.3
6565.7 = 18.2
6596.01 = 21.3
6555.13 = 21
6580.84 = 20.8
